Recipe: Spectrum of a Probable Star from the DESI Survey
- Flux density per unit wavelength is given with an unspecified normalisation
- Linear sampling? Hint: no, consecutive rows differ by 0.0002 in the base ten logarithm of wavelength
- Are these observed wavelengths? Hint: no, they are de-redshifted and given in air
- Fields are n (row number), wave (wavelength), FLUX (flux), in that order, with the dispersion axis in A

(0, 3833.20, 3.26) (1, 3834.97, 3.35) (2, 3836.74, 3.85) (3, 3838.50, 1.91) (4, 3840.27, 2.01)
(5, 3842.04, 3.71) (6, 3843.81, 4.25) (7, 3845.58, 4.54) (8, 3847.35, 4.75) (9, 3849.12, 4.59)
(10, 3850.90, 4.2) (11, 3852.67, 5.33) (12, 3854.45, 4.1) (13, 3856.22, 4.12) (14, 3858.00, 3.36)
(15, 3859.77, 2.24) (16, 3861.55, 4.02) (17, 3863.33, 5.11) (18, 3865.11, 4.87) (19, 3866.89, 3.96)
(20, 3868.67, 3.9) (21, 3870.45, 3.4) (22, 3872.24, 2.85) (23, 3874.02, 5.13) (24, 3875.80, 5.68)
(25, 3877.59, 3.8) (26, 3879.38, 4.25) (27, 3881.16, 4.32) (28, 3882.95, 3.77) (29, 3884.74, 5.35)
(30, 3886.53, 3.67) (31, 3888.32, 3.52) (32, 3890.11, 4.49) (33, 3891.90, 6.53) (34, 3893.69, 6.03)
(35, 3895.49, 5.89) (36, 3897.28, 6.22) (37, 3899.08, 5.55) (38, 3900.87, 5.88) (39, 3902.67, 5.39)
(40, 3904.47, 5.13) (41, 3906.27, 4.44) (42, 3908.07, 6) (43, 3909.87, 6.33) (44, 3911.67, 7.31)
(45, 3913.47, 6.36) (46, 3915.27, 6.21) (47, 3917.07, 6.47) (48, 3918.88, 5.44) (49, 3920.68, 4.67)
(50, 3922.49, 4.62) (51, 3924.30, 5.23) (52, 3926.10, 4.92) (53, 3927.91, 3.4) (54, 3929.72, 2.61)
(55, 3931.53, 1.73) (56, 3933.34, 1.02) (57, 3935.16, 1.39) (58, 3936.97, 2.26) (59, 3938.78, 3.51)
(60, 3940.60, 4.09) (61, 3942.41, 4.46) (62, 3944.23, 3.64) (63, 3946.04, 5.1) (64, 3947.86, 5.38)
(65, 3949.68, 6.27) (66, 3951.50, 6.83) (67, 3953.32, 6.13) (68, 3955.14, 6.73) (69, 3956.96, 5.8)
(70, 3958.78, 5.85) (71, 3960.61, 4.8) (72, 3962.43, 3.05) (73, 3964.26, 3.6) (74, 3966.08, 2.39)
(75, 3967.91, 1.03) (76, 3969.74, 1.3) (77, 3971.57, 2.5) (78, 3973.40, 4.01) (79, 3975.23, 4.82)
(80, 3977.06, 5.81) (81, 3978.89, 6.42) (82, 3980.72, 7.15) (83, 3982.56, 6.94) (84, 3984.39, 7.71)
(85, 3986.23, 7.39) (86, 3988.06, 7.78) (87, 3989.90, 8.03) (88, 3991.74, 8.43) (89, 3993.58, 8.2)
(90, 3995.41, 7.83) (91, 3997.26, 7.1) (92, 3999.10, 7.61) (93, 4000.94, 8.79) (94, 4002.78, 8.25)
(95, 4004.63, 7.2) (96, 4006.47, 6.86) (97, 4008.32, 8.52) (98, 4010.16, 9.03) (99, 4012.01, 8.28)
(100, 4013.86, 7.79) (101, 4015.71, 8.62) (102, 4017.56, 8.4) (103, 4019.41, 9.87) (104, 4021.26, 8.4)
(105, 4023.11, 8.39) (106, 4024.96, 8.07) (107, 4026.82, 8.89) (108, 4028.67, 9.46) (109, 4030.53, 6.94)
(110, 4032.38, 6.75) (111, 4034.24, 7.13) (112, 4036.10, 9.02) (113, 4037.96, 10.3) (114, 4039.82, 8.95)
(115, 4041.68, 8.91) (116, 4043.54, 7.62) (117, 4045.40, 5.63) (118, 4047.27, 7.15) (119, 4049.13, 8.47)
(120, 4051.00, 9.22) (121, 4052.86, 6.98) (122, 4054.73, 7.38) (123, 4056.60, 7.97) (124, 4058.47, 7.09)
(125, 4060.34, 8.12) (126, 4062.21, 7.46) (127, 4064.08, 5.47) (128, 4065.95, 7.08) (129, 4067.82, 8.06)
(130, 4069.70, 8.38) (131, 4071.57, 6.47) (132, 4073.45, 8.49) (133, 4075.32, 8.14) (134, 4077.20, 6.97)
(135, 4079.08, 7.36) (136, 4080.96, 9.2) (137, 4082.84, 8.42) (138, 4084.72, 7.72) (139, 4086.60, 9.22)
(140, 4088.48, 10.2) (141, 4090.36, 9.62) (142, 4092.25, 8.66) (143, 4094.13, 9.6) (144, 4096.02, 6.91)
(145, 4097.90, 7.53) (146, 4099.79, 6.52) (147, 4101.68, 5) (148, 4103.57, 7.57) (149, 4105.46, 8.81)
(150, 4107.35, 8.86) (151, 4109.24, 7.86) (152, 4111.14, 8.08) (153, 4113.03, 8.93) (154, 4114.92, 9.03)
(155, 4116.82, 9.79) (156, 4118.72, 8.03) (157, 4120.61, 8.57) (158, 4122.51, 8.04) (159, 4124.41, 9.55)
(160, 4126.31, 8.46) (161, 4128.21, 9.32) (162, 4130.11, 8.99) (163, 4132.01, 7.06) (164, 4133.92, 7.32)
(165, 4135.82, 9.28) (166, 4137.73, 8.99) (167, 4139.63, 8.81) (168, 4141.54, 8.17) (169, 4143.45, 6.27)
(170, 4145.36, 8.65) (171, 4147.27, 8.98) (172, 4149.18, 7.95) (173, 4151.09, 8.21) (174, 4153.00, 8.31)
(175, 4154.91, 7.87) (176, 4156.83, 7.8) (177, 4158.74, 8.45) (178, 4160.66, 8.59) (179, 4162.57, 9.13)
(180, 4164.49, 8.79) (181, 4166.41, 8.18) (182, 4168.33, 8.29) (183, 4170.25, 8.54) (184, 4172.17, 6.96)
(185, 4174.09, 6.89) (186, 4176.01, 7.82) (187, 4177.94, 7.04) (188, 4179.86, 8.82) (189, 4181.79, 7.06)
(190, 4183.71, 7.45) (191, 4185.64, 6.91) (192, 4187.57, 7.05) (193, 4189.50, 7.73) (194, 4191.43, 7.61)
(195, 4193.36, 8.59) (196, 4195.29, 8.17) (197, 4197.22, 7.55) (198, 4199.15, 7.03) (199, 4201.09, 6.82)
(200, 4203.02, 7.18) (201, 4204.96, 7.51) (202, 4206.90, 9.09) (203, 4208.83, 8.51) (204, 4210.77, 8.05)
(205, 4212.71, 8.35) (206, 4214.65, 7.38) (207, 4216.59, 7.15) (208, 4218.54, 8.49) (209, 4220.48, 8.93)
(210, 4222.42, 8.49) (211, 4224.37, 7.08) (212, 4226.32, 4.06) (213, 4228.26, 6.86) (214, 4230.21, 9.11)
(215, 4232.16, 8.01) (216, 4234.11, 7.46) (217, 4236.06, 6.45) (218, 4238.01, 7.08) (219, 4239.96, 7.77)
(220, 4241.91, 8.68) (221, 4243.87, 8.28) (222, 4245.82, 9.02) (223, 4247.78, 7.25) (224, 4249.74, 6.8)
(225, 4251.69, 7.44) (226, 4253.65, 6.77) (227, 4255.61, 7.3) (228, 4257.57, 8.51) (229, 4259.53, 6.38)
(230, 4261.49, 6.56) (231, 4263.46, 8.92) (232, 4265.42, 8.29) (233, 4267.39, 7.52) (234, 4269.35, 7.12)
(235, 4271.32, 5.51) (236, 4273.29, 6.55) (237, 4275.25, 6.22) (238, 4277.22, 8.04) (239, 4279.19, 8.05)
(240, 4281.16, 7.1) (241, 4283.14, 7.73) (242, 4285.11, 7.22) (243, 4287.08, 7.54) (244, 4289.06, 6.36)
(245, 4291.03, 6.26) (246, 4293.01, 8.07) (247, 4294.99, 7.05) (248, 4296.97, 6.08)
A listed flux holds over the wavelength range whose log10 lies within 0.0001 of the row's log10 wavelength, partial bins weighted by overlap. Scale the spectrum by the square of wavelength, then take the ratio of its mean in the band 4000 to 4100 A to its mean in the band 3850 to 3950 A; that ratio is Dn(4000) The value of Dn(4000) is 1.92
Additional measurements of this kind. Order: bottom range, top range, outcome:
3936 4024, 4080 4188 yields 1.42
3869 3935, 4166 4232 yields 1.86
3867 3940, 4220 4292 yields 1.90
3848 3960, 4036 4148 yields 1.90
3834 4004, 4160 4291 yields 1.79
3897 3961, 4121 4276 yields 1.81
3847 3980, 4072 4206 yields 2.00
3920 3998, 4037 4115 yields 1.71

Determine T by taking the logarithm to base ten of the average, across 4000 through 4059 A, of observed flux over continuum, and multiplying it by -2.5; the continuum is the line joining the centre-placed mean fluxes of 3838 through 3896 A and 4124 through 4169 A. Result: -0.22 mag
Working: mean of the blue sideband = 4.24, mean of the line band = 8.14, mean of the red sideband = 8.38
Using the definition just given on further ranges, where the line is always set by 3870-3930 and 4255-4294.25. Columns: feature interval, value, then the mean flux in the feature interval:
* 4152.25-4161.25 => -0.24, 8.18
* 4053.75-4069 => -0.22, 7.34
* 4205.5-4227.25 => -0.13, 7.78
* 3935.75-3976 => 0.26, 4.23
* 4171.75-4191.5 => -0.10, 7.4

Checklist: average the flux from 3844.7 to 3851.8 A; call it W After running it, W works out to 4.52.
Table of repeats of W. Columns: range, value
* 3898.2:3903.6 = 5.6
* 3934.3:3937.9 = 1.85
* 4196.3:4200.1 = 7.29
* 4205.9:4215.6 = 8.28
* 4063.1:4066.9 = 6.31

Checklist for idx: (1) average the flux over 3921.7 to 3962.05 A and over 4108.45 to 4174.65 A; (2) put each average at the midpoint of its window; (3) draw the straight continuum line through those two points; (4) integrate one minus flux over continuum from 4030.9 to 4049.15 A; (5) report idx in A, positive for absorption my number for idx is -4.7 A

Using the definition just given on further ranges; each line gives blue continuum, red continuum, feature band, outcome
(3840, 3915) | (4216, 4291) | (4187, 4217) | -3.0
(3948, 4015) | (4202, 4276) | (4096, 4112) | -1.4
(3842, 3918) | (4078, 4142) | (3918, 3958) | 9.9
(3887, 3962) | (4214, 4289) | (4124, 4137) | -4.0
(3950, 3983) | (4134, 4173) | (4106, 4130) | -3.5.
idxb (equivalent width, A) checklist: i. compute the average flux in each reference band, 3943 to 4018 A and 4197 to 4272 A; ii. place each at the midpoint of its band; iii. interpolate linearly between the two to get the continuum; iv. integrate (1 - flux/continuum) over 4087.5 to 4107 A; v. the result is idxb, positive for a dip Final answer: -3.4 A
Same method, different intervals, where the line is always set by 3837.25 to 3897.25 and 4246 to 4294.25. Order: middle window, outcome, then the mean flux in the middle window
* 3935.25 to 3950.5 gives 2.1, 4.17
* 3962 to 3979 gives 5.6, 3.37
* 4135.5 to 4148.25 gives -4.3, 8.4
